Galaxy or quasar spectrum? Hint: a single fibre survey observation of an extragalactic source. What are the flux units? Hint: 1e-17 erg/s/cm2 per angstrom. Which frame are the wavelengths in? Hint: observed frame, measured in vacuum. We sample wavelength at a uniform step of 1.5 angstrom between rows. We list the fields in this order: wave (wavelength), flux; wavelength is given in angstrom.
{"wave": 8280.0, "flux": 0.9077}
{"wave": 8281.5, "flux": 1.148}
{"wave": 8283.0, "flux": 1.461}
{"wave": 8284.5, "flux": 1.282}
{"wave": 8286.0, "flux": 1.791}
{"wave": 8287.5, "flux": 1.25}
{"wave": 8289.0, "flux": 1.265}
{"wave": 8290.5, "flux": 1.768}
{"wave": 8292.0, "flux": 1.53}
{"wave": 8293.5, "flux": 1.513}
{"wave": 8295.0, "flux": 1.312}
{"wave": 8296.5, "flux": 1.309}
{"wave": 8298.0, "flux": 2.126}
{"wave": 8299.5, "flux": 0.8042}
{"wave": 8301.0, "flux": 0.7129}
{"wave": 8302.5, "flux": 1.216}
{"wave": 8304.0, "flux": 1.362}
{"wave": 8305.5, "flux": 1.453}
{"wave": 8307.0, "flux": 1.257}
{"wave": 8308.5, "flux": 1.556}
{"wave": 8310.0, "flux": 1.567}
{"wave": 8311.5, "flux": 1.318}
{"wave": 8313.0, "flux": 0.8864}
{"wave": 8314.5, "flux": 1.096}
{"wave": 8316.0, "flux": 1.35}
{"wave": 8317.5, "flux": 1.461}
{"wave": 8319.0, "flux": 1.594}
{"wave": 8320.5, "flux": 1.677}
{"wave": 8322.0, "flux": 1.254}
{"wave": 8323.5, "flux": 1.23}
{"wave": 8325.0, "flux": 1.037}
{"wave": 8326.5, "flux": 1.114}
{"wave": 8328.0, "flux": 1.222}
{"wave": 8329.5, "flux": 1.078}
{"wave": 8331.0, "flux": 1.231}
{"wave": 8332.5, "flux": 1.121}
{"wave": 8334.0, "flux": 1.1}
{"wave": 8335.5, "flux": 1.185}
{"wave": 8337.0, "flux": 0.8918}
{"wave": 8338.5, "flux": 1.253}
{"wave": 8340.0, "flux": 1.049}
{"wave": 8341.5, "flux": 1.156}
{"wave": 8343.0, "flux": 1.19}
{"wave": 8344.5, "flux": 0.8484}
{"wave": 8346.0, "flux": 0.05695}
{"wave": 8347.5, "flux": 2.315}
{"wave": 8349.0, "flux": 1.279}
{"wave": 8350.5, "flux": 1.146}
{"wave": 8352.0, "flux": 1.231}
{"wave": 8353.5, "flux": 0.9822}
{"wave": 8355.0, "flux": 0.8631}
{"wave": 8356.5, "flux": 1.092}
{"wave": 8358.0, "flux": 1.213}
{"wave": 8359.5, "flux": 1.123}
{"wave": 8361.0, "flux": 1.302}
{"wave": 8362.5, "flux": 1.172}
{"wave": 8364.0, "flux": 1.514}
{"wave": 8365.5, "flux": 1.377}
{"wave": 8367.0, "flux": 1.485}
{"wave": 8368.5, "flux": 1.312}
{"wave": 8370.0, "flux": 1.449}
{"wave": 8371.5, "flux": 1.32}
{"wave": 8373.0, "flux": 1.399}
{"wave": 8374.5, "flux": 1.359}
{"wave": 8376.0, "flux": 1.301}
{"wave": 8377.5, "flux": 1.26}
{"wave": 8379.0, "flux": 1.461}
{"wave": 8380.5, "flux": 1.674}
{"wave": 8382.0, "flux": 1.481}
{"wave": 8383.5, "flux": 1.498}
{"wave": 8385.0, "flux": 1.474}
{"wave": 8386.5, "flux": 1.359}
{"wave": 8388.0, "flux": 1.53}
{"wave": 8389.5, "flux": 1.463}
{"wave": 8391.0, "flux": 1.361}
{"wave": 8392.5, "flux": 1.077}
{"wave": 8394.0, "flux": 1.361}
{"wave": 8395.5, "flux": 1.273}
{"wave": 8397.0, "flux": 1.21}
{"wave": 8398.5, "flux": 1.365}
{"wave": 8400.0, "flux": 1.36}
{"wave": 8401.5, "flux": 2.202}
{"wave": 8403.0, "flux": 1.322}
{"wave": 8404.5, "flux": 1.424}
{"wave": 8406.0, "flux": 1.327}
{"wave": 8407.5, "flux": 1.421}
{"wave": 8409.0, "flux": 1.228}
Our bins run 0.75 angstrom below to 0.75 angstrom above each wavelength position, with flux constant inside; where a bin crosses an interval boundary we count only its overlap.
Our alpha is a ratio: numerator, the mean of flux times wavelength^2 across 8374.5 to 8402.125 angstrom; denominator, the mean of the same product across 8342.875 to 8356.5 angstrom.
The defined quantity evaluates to 1.3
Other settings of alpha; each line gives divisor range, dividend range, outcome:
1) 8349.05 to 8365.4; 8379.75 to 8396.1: 1.21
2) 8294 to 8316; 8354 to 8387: 1.05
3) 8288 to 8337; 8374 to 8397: 1.09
